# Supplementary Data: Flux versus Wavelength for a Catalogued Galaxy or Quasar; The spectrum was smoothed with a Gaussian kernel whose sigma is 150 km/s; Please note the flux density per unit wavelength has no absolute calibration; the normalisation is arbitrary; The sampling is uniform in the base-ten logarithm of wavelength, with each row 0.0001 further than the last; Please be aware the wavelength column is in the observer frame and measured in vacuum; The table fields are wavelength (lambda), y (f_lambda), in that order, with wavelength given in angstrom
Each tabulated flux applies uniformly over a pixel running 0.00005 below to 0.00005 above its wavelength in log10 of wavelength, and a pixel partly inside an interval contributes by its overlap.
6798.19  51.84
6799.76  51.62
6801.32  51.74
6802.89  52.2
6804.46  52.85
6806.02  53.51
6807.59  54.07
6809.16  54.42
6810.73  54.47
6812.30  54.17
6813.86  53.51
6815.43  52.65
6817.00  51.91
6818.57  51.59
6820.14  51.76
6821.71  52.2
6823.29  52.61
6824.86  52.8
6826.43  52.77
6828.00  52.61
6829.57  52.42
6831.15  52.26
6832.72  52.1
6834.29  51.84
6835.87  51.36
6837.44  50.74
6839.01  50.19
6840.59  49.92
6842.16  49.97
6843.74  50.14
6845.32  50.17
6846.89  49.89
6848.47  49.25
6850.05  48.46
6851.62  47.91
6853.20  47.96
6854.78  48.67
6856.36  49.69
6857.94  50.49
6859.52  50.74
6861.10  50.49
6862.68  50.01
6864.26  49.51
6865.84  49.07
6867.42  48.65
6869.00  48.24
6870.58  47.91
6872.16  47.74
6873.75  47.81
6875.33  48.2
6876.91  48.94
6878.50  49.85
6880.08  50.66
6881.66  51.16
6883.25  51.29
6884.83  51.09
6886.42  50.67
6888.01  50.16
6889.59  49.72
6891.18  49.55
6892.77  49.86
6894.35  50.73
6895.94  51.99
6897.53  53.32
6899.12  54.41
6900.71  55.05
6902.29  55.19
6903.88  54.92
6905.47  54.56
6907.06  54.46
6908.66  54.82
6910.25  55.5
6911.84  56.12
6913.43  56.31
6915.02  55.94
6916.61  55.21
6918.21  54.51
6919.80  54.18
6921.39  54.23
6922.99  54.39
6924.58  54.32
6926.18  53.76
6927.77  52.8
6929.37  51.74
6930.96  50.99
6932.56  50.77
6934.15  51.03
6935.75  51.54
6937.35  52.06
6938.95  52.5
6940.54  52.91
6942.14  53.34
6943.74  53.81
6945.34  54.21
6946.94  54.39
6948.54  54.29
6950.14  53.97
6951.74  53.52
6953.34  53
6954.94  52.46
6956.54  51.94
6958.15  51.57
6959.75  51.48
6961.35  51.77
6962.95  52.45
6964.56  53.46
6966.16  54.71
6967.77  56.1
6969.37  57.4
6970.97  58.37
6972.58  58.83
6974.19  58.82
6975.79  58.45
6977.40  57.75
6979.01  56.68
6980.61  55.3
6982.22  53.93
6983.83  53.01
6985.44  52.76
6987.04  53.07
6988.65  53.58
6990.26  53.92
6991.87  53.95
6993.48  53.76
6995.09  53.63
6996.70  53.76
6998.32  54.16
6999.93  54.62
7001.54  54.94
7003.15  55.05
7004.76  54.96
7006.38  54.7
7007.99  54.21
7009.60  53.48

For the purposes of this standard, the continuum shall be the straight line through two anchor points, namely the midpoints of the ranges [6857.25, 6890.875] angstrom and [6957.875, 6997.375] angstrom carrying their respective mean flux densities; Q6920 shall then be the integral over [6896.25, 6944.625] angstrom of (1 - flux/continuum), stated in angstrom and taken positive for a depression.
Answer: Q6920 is -1.7 angstrom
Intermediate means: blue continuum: 49.6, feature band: 53.8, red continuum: 54.8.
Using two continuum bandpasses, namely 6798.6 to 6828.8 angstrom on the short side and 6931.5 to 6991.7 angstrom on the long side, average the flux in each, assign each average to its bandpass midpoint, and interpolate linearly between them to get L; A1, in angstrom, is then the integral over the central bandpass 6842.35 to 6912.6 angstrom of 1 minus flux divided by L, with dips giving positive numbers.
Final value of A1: 3.3 angstrom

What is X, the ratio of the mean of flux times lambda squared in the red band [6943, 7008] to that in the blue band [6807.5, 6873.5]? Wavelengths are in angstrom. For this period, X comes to 1.11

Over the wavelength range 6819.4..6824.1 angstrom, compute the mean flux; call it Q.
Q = 52.1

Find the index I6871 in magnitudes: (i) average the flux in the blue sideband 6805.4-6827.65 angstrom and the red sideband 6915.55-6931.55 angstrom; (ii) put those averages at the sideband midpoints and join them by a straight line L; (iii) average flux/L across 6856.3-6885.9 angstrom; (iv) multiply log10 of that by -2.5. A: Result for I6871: 0.080 mag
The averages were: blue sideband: 53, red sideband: 53.7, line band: 49.6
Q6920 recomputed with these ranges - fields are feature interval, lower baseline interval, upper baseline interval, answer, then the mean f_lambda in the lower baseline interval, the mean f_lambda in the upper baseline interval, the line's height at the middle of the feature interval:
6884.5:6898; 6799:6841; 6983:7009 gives 0.59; 52.4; 54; 53.1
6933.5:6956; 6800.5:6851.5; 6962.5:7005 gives 0.51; 51.8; 55.1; 54.3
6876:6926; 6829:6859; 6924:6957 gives -1.21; 50.2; 52.8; 51.7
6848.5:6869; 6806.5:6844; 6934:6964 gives 1.22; 52.2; 52.8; 52.4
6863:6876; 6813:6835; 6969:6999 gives 1.16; 52.4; 55.3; 53.2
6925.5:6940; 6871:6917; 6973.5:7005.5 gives 0.37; 52.2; 54.8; 53.3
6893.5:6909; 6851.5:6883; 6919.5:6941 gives -0.86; 49.2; 52.6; 51.1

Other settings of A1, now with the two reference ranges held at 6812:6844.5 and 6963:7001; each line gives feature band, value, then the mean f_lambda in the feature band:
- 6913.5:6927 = -0.21 angstrom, 54.7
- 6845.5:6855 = 0.64 angstrom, 48.8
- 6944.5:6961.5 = 0.47 angstrom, 53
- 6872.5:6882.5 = 0.67 angstrom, 49.3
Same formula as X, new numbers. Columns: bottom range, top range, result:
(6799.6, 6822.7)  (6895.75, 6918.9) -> 1.07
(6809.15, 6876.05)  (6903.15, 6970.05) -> 1.09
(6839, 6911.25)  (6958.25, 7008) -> 1.12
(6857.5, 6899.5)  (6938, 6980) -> 1.12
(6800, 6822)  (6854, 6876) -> 0.94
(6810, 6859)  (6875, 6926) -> 1.05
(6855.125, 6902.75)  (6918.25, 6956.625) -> 1.07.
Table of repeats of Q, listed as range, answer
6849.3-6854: 48.1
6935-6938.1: 51.8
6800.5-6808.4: 52.9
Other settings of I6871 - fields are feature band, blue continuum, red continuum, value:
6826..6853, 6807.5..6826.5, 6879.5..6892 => 0.03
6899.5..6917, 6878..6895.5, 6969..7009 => -0.08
